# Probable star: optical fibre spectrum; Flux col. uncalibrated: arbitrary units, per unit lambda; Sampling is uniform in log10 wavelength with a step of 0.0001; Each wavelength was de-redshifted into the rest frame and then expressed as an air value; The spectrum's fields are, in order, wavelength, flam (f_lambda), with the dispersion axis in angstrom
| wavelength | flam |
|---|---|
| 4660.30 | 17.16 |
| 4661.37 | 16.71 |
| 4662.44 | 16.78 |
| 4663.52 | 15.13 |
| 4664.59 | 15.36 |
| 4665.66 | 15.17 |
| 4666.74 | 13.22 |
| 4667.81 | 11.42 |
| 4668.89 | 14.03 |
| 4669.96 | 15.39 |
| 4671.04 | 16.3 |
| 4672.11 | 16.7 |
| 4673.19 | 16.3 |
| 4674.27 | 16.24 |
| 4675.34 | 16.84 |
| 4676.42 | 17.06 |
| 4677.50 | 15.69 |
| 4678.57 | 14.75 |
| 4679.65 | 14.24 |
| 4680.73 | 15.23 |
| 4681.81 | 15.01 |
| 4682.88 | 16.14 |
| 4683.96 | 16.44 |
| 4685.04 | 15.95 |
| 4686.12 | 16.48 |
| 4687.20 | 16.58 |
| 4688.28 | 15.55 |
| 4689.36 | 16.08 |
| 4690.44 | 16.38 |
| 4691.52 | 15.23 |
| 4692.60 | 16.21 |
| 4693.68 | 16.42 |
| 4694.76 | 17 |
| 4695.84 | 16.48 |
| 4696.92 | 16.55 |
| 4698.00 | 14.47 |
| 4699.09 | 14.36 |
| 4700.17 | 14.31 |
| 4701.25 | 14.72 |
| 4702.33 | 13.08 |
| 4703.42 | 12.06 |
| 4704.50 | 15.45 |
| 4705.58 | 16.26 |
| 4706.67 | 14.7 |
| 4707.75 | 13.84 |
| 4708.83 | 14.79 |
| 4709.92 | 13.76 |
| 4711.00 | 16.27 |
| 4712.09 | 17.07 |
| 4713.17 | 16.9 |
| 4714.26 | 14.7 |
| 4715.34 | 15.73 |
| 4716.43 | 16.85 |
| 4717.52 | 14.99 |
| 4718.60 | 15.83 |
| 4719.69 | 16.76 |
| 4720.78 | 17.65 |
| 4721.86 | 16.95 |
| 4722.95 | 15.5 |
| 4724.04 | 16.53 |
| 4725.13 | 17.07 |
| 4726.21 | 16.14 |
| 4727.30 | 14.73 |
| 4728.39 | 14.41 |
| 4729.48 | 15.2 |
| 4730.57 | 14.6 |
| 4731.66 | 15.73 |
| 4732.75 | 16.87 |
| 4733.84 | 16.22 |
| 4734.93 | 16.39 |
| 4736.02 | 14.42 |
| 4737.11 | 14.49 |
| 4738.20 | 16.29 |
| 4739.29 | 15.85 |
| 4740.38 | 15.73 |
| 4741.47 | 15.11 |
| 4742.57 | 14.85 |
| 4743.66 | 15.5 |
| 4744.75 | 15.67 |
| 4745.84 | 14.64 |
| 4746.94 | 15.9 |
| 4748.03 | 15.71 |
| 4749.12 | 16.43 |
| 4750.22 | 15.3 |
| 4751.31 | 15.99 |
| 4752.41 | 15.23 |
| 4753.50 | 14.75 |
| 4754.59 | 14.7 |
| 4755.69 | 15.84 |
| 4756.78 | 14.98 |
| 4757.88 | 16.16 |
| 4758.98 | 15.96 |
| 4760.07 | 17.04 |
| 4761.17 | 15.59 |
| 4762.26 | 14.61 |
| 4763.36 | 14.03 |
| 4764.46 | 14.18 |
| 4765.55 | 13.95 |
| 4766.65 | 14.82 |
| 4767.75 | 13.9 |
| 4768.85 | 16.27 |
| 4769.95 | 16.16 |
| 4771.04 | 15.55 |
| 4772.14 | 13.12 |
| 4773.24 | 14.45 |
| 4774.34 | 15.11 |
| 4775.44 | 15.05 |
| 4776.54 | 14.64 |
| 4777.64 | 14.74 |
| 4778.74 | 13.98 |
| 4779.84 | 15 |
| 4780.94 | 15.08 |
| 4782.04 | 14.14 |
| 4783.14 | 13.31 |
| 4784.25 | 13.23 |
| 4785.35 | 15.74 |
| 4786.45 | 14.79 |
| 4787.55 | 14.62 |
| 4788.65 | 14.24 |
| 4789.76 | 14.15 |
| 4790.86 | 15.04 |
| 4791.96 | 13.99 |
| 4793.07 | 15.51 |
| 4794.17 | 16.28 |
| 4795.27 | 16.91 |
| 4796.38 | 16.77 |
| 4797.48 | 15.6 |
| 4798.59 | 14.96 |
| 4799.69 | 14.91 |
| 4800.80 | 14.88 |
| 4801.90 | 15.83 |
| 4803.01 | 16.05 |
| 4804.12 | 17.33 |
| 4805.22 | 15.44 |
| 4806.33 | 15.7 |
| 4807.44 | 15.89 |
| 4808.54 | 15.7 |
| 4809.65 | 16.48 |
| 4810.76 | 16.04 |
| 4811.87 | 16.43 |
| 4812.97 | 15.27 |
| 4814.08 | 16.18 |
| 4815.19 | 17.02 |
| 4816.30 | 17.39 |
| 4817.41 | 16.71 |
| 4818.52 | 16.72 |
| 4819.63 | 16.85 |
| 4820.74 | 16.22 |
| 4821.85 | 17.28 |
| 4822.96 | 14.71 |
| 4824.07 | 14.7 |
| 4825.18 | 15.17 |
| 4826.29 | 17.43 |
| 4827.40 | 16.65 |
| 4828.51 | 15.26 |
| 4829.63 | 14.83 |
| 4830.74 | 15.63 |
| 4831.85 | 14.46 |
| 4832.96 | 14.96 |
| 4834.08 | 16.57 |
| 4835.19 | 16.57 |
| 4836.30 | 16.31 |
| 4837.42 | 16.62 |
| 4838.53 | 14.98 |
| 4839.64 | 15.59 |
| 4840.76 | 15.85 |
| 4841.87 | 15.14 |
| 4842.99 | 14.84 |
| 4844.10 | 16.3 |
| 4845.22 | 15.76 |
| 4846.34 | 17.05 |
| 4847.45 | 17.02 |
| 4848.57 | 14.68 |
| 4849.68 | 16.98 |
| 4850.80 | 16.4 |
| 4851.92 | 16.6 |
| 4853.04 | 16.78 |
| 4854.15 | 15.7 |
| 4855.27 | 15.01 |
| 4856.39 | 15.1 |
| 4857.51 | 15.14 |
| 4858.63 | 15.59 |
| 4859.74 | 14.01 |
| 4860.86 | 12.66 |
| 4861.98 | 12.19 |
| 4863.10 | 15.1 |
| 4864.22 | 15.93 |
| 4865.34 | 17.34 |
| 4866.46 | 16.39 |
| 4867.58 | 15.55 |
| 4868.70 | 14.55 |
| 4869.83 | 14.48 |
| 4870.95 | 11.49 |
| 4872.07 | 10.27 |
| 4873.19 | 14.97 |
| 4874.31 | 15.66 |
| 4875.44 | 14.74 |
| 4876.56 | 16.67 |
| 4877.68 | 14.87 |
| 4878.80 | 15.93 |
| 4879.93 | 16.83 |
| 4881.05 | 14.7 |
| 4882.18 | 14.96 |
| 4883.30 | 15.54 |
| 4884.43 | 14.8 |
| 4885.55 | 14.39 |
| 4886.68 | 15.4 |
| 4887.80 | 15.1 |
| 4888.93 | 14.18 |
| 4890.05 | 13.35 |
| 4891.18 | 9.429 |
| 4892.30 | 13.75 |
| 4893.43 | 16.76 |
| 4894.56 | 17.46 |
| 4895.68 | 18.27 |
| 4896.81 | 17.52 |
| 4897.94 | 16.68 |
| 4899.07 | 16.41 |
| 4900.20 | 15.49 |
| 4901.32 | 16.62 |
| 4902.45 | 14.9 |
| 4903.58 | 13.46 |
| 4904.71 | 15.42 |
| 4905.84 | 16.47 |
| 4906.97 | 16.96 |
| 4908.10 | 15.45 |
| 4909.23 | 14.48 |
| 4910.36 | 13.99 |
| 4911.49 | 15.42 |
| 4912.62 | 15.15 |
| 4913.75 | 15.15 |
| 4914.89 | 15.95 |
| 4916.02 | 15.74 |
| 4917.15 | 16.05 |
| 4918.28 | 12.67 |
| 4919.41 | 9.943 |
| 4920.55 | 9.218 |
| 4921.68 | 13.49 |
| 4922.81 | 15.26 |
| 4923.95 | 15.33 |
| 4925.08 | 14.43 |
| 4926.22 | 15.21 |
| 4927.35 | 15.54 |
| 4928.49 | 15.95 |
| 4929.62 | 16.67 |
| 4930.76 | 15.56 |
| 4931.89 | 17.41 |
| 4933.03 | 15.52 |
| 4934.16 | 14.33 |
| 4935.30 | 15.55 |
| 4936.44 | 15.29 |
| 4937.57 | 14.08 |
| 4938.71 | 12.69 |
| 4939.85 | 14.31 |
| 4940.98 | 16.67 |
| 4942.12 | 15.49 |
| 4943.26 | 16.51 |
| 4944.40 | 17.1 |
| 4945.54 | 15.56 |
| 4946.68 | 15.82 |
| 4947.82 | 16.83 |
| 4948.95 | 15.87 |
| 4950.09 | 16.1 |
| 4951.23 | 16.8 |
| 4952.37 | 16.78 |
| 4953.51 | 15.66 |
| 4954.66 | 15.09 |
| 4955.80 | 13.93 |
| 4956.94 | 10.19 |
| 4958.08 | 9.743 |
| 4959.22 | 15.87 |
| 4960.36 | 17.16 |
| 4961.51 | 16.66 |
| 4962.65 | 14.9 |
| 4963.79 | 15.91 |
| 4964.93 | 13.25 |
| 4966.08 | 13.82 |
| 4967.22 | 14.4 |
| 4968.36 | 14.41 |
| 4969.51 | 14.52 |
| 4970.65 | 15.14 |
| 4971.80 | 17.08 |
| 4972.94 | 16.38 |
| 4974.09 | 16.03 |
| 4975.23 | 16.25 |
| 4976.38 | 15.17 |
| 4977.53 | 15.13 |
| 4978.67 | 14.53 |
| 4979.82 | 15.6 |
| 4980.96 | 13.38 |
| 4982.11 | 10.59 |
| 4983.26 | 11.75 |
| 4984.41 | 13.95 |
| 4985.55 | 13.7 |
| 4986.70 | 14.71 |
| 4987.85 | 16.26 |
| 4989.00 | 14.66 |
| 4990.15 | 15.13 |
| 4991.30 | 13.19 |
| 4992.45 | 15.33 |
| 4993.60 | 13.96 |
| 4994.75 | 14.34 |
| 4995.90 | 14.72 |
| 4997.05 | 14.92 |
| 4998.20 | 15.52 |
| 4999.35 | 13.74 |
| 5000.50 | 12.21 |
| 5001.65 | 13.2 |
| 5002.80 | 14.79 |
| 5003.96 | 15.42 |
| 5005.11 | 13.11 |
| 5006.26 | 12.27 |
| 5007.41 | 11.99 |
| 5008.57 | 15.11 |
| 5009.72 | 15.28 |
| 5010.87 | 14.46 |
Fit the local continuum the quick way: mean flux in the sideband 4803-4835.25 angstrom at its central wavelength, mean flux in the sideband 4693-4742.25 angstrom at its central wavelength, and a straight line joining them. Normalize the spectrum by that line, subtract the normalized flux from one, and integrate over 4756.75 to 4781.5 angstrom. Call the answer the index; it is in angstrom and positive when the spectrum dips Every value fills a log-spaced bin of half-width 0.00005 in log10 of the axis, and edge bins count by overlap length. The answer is 1.3 angstrom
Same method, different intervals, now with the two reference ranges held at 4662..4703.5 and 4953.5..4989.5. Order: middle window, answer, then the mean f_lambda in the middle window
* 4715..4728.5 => -0.7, 16.1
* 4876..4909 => -1.4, 15.4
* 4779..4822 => -1.5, 15.6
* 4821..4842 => -1.1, 15.7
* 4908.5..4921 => 0.6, 14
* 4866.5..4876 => 0.5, 14.1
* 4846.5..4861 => -0.7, 15.6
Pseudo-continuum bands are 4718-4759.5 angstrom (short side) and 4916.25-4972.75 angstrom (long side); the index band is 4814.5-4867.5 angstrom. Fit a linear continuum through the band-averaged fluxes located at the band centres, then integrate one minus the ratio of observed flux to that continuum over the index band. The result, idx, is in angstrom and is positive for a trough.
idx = -1.6 angstrom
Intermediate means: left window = 15.7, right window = 15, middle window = 15.8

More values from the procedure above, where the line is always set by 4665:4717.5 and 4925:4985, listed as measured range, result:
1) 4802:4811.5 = -0.5 angstrom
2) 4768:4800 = 0.8 angstrom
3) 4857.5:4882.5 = 0.7 angstrom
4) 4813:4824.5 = -0.8 angstrom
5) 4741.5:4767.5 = 0.1 angstrom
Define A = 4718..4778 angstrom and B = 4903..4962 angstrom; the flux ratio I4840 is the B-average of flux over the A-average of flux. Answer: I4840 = 0.97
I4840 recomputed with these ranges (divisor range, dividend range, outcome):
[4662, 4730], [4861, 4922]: 0.96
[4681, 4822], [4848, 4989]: 0.97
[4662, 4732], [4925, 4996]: 0.97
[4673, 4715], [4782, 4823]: 1.01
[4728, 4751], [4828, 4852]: 1.02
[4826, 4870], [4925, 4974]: 0.98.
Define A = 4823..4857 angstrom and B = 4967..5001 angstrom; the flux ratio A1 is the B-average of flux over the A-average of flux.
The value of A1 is 0.92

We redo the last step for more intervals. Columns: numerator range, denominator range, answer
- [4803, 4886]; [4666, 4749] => 1.00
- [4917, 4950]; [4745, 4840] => 0.97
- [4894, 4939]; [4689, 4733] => 0.98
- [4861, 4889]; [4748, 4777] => 0.98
